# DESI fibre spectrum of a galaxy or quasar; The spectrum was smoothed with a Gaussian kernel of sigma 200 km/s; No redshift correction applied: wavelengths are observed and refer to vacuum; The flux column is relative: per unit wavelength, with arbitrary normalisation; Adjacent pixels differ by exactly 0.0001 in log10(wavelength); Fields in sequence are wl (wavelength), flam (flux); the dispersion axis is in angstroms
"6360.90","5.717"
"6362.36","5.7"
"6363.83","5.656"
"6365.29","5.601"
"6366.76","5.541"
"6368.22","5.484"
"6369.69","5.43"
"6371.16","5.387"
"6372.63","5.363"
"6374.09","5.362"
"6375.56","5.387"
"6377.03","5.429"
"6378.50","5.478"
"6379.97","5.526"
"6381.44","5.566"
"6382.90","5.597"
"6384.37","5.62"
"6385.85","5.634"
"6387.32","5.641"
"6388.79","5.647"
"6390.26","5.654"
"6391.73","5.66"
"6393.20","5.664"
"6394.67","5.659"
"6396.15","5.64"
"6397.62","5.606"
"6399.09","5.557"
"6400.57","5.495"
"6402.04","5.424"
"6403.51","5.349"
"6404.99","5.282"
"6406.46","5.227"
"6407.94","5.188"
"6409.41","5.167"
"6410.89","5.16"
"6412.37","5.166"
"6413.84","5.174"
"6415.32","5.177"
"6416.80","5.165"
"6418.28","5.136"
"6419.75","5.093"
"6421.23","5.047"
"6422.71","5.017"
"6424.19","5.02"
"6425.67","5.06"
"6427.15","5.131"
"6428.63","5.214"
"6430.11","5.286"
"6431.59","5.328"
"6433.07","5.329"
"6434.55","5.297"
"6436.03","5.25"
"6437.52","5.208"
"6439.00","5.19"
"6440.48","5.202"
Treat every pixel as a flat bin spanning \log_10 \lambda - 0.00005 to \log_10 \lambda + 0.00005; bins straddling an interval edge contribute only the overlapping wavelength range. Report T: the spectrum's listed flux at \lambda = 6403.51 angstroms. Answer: 5.349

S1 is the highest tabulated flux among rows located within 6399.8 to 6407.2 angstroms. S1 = 5.495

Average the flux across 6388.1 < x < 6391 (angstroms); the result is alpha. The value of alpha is 5.66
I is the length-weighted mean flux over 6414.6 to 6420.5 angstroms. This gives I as 5.14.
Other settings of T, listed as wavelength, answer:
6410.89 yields 5.16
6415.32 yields 5.177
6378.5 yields 5.478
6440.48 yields 5.202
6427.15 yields 5.131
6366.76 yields 5.541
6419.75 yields 5.093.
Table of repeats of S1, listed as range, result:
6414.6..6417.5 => 5.177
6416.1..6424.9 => 5.165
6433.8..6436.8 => 5.297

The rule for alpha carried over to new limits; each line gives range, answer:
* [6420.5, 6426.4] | 5.03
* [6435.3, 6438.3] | 5.22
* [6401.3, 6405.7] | 5.36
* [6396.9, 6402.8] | 5.52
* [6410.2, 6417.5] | 5.17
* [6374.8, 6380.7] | 5.45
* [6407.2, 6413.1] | 5.17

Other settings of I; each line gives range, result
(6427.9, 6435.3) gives 5.29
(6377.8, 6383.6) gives 5.55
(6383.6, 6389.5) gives 5.63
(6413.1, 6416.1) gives 5.18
